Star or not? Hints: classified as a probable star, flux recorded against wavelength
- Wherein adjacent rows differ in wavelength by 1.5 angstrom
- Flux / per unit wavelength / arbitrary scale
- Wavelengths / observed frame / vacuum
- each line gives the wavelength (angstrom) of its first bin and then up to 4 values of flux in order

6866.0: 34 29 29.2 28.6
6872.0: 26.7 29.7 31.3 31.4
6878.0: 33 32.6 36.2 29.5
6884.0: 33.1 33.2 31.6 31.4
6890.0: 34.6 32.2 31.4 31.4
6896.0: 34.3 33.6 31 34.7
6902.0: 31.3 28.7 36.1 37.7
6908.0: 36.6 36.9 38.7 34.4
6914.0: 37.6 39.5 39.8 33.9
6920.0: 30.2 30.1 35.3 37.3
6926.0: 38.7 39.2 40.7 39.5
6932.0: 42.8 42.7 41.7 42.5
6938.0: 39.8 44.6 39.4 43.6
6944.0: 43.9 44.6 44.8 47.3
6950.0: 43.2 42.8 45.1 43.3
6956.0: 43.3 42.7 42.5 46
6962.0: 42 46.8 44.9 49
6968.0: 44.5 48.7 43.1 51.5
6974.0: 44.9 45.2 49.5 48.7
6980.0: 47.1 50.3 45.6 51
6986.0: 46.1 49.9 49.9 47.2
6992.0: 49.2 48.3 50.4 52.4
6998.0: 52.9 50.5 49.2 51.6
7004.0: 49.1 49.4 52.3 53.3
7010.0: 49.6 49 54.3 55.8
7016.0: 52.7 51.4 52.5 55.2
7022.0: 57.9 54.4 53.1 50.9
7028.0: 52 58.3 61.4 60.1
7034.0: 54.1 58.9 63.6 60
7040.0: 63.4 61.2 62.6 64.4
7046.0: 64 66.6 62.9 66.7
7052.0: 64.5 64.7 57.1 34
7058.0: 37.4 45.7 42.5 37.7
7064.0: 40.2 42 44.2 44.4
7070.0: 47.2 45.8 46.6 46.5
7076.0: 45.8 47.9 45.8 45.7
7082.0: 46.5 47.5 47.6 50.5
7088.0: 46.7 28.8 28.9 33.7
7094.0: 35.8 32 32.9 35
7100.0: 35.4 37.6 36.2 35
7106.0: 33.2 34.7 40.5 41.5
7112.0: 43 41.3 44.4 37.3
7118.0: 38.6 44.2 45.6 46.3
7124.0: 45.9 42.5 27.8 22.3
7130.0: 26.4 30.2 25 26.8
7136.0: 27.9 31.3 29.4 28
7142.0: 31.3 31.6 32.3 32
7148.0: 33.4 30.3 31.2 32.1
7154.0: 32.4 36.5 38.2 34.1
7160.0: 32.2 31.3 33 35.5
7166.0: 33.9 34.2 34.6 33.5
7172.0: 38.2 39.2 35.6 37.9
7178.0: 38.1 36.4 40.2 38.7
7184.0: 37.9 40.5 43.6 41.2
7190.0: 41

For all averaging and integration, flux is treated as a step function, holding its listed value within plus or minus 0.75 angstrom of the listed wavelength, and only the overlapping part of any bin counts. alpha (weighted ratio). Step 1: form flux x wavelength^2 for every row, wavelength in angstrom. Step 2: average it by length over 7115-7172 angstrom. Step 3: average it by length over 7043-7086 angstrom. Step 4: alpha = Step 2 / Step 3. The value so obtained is 0.69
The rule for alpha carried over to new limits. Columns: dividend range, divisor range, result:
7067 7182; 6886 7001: 0.93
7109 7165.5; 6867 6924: 1.12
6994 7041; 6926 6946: 1.33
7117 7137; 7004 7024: 0.68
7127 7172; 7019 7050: 0.55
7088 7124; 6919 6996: 0.89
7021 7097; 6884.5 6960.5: 1.37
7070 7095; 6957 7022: 0.90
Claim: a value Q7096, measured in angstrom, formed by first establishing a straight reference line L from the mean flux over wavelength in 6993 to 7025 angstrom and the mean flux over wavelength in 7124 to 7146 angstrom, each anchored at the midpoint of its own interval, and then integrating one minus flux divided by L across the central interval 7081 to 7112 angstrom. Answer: -1.1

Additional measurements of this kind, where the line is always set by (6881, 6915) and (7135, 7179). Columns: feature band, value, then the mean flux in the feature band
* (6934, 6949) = -4.2 angstrom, 43.1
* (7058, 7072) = -3.9 angstrom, 42.9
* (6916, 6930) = -1.1 angstrom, 36.3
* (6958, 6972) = -4.9 angstrom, 45.3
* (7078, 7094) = -4.0 angstrom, 42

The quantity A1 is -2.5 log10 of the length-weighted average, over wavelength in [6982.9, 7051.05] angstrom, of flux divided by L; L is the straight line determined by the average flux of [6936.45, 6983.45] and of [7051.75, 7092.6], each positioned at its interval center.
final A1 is -0.21 mag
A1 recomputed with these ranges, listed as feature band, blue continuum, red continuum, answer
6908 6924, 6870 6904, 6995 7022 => 0.03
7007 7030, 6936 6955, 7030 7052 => 0.09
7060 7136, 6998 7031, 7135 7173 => 0.04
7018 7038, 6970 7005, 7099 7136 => -0.24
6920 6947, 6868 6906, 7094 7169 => -0.23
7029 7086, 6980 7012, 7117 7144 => -0.23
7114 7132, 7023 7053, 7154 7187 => 0.19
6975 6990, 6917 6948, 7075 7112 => -0.21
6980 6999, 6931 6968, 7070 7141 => -0.17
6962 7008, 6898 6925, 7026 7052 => 0.03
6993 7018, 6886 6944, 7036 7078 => -0.10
